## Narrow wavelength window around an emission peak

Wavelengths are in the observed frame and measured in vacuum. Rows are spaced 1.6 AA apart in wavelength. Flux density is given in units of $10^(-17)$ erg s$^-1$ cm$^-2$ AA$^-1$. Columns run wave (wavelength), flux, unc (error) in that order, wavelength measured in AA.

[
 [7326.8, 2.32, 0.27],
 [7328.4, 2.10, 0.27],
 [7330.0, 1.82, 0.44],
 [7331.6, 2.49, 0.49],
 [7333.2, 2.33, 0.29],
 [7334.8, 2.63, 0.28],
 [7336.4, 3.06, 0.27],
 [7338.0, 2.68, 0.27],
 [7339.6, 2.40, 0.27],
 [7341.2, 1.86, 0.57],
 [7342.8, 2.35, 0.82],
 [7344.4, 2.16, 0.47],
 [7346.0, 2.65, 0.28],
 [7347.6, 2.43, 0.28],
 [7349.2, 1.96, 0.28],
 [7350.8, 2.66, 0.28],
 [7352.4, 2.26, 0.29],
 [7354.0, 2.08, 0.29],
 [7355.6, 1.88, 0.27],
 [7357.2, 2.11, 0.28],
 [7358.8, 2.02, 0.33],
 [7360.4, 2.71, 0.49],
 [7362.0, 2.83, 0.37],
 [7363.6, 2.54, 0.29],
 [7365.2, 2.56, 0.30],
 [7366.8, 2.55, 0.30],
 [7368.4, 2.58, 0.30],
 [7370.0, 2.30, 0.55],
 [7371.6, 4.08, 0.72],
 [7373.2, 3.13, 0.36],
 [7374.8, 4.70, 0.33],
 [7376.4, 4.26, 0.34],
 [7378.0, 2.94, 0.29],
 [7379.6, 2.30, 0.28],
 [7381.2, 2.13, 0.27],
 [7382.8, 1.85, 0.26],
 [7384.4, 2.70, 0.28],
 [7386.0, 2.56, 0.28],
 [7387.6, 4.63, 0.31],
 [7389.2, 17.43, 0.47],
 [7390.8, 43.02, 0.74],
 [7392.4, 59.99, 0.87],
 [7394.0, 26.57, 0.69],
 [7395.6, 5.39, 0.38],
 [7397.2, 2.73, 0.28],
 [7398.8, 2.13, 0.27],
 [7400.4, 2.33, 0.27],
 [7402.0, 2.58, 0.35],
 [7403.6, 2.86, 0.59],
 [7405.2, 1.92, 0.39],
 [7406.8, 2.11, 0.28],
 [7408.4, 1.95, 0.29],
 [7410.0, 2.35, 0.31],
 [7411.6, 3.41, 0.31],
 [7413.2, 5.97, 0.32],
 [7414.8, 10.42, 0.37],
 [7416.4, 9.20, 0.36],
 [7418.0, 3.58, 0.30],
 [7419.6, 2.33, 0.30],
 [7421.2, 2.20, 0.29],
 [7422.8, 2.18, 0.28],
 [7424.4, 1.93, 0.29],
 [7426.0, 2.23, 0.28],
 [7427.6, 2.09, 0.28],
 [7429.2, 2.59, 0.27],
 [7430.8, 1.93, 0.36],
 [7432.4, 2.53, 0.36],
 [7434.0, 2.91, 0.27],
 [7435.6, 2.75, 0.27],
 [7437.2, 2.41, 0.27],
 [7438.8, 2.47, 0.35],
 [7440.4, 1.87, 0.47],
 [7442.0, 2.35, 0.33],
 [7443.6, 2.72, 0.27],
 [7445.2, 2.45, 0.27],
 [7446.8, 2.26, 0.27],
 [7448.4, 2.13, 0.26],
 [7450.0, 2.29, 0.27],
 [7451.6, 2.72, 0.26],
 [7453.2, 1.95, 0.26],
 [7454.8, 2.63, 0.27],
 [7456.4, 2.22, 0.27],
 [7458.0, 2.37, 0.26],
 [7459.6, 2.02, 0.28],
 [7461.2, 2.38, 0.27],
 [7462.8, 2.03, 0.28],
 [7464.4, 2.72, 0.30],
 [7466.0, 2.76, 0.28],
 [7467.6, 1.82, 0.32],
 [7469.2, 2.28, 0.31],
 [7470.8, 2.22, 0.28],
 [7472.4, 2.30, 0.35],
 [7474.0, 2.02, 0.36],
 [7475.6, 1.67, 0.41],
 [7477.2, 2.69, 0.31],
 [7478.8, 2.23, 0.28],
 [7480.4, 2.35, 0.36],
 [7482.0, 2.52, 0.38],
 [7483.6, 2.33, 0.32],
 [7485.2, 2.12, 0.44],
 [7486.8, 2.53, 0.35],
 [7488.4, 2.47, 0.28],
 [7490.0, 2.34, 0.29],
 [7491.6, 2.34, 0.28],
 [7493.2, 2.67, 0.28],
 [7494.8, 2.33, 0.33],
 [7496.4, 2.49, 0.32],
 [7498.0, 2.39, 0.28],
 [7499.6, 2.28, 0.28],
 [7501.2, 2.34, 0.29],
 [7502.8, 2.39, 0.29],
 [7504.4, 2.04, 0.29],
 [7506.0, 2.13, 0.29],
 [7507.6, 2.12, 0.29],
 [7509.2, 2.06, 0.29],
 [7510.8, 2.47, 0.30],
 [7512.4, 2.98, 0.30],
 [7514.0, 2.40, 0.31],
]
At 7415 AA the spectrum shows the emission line [N II]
